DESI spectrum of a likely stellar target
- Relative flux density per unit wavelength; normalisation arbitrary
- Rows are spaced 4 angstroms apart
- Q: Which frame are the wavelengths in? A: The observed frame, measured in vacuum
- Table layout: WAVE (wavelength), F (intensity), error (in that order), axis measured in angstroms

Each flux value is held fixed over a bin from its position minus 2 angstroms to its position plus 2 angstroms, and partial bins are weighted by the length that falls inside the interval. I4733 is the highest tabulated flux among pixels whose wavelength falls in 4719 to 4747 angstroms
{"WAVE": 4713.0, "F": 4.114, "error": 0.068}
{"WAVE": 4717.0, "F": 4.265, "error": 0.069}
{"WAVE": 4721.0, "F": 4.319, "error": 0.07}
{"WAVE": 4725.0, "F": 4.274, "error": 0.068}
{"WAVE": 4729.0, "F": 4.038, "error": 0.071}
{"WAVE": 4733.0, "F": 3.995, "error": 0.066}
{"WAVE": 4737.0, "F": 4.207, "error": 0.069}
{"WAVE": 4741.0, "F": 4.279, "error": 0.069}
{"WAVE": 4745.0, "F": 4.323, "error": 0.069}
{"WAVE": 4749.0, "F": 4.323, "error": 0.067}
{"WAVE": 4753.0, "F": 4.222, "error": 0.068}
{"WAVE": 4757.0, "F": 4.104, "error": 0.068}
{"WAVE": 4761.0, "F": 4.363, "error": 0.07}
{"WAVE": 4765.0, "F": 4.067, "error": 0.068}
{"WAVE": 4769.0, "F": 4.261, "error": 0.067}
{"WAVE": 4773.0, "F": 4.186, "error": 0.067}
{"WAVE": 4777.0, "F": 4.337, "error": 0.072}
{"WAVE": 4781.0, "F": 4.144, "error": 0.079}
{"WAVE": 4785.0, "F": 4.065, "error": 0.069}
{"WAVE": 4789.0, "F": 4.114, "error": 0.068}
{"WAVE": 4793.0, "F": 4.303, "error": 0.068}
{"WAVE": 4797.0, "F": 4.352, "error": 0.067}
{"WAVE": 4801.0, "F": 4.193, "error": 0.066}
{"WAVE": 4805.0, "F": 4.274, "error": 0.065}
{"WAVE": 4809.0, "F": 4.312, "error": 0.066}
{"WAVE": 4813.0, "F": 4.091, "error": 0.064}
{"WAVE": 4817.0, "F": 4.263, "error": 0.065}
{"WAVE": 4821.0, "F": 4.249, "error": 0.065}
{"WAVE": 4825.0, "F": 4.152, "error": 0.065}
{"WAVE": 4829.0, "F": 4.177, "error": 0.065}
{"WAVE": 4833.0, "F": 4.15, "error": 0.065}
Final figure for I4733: 4.323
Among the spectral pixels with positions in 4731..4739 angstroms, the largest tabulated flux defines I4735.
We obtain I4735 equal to 4.207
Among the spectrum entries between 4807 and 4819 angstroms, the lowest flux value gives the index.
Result 4.091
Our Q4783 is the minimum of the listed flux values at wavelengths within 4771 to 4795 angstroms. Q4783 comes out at 4.065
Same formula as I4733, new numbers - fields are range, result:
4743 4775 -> 4.363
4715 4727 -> 4.319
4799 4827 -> 4.312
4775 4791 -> 4.337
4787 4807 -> 4.352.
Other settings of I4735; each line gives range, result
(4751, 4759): 4.222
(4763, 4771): 4.261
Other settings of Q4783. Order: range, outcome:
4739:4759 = 4.104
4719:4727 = 4.274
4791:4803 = 4.193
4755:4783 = 4.067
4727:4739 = 3.995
